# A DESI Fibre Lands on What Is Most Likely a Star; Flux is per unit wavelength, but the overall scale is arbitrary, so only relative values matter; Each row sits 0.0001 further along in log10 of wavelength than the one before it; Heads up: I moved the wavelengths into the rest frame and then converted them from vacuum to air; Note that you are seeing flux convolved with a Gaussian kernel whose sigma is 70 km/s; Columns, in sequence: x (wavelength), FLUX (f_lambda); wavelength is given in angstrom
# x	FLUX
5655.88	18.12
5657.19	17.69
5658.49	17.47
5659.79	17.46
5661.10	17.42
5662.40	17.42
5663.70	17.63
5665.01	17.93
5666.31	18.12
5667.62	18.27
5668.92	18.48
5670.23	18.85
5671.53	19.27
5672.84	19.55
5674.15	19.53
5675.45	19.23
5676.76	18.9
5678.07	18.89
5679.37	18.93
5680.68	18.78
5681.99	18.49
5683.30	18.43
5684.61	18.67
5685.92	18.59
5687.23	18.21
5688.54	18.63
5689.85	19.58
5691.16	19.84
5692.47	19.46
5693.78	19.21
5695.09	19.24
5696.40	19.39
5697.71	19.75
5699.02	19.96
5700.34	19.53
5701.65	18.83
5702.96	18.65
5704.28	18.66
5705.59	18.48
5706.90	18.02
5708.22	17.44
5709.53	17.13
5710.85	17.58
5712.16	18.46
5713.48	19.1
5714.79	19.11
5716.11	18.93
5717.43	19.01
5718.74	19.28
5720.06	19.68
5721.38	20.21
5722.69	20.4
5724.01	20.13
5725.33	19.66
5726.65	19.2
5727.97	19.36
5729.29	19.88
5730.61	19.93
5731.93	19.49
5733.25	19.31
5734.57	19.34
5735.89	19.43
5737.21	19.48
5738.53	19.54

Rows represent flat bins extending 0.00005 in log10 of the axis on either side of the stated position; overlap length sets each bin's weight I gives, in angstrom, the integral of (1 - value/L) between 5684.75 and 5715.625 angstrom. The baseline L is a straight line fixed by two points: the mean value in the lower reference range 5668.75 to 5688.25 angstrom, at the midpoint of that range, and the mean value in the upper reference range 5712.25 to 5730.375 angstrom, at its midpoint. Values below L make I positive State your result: 0.6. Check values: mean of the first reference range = 18.9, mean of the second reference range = 19.5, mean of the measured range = 18.8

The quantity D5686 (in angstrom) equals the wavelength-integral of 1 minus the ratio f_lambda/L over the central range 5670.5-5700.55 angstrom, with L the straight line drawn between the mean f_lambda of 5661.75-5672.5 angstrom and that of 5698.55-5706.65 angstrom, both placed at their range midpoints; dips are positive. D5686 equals -0.8 angstrom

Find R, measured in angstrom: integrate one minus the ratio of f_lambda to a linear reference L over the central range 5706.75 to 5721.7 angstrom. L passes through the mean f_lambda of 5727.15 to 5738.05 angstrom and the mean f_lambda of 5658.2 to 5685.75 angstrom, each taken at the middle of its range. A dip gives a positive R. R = 0.4 angstrom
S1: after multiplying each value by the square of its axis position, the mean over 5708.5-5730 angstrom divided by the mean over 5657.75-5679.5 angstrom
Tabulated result 1.1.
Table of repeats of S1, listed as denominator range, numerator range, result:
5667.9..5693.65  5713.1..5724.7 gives 1.05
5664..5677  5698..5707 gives 1.02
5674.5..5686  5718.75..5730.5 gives 1.07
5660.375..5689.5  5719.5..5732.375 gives 1.09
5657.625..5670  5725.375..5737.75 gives 1.12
